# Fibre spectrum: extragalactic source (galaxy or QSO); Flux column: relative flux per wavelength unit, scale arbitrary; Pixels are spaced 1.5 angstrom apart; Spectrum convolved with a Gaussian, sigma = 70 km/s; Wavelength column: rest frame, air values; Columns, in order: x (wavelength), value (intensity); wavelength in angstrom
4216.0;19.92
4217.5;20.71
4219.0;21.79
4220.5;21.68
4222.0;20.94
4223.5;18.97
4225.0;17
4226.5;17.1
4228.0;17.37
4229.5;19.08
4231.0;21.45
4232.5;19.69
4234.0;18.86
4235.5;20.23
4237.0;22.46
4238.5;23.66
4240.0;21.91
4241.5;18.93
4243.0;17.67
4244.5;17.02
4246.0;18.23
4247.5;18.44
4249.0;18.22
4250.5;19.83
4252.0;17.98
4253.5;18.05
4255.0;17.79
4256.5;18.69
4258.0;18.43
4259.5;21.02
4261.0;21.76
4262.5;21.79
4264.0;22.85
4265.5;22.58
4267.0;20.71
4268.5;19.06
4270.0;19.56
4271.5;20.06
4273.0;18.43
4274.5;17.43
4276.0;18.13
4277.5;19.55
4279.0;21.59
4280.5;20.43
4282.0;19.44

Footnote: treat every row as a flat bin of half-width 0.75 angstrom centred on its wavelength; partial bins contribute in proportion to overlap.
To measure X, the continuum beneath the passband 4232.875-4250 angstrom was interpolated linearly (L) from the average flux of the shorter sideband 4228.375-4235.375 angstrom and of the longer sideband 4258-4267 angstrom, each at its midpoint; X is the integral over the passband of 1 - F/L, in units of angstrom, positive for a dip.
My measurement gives 0.5 angstrom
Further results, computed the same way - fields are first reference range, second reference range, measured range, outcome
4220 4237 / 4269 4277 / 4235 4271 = -1.5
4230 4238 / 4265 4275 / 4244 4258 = 1.3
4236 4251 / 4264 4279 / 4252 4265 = -0.2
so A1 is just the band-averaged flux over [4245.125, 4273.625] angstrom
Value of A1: 19.7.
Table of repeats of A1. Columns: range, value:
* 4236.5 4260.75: 19.3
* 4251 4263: 19.4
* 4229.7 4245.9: 20.1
